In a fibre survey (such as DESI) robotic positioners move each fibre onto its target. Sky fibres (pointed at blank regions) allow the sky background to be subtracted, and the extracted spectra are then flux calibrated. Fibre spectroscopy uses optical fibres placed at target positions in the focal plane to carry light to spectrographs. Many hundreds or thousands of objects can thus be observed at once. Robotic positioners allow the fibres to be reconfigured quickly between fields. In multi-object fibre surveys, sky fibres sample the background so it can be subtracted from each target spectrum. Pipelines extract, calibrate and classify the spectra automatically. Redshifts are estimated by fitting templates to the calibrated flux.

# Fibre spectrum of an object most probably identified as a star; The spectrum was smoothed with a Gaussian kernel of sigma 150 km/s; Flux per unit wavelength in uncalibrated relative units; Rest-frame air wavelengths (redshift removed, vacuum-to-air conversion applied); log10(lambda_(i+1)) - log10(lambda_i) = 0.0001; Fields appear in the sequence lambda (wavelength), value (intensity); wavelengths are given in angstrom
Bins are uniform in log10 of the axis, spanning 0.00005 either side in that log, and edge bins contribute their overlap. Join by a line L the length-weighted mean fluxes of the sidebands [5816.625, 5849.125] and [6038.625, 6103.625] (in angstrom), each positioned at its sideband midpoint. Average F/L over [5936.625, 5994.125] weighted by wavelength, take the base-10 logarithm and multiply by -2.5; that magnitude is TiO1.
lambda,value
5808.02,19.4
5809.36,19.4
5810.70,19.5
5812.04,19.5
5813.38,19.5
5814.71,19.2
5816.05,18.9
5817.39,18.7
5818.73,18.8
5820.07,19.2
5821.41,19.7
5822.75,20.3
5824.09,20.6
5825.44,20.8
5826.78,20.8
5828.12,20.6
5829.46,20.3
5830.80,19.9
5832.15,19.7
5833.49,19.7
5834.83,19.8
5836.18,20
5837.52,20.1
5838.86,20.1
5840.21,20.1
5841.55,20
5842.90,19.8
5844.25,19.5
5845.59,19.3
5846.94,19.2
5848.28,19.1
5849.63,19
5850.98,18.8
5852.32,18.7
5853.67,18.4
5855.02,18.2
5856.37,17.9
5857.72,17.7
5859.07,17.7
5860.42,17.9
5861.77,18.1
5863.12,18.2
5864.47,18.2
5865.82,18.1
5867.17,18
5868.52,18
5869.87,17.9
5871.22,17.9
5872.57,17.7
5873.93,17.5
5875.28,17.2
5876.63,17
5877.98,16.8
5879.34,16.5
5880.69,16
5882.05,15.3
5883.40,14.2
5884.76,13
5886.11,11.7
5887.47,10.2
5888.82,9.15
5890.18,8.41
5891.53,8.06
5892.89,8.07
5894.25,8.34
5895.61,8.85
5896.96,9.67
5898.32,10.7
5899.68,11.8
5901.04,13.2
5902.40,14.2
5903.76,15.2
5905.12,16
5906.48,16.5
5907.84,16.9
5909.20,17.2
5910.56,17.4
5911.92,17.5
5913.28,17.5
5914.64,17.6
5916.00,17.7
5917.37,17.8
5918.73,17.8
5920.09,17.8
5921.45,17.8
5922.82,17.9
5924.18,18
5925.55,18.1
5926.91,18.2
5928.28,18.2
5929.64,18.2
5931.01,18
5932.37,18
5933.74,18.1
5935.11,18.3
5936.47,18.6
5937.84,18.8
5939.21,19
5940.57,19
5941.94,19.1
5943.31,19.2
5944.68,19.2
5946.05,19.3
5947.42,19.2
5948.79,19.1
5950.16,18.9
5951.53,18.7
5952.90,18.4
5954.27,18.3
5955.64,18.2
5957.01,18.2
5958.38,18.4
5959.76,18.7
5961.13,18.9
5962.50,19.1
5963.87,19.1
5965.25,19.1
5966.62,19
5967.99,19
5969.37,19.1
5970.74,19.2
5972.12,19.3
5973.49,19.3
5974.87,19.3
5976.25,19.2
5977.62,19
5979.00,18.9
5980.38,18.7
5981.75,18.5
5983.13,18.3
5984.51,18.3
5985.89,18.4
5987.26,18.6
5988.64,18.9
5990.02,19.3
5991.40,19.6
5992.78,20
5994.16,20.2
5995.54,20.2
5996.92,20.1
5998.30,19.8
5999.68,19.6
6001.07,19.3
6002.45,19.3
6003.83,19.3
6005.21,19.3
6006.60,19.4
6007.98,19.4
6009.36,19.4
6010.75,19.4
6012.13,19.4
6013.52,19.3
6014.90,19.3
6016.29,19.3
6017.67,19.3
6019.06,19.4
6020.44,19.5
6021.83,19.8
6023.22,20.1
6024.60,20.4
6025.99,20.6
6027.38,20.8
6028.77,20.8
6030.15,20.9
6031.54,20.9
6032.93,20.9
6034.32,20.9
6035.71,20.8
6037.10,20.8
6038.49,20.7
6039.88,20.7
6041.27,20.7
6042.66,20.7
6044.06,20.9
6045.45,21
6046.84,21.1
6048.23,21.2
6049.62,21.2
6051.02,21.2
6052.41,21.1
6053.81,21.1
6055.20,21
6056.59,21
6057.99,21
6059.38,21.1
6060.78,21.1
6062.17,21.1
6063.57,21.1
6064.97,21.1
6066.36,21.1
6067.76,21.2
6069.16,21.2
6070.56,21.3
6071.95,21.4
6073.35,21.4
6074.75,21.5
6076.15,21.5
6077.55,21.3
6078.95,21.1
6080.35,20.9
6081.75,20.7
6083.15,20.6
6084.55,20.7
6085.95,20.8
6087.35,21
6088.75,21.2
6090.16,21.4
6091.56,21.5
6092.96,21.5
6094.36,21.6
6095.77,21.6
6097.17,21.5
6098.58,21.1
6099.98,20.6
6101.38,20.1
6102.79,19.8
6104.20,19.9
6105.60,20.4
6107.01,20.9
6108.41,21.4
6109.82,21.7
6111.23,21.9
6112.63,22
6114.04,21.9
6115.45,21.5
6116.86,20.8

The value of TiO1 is 0.09 mag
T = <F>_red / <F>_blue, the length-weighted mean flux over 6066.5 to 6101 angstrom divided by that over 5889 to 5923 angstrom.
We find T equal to 1.48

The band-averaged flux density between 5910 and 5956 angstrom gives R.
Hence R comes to 18.3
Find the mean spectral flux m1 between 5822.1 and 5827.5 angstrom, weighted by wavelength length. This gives 20.6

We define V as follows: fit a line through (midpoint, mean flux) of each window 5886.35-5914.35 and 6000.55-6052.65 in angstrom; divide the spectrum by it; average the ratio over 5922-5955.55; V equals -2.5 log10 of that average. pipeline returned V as -0.23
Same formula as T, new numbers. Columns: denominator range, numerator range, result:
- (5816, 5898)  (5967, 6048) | 1.15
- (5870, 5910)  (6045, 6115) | 1.55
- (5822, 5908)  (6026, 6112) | 1.26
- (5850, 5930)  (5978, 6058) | 1.26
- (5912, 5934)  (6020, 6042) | 1.15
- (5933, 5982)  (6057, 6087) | 1.12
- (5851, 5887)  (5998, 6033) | 1.16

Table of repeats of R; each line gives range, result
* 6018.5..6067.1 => 20.8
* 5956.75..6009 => 19.1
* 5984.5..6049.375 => 20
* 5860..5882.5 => 17.4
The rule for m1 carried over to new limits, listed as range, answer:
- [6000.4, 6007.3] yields 19.3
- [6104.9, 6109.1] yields 20.9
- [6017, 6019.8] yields 19.4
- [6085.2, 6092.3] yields 21.2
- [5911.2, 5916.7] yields 17.6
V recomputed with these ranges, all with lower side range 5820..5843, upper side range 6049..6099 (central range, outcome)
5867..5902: 0.45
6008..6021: 0.08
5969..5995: 0.09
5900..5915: 0.26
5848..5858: 0.10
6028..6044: 0.01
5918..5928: 0.14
